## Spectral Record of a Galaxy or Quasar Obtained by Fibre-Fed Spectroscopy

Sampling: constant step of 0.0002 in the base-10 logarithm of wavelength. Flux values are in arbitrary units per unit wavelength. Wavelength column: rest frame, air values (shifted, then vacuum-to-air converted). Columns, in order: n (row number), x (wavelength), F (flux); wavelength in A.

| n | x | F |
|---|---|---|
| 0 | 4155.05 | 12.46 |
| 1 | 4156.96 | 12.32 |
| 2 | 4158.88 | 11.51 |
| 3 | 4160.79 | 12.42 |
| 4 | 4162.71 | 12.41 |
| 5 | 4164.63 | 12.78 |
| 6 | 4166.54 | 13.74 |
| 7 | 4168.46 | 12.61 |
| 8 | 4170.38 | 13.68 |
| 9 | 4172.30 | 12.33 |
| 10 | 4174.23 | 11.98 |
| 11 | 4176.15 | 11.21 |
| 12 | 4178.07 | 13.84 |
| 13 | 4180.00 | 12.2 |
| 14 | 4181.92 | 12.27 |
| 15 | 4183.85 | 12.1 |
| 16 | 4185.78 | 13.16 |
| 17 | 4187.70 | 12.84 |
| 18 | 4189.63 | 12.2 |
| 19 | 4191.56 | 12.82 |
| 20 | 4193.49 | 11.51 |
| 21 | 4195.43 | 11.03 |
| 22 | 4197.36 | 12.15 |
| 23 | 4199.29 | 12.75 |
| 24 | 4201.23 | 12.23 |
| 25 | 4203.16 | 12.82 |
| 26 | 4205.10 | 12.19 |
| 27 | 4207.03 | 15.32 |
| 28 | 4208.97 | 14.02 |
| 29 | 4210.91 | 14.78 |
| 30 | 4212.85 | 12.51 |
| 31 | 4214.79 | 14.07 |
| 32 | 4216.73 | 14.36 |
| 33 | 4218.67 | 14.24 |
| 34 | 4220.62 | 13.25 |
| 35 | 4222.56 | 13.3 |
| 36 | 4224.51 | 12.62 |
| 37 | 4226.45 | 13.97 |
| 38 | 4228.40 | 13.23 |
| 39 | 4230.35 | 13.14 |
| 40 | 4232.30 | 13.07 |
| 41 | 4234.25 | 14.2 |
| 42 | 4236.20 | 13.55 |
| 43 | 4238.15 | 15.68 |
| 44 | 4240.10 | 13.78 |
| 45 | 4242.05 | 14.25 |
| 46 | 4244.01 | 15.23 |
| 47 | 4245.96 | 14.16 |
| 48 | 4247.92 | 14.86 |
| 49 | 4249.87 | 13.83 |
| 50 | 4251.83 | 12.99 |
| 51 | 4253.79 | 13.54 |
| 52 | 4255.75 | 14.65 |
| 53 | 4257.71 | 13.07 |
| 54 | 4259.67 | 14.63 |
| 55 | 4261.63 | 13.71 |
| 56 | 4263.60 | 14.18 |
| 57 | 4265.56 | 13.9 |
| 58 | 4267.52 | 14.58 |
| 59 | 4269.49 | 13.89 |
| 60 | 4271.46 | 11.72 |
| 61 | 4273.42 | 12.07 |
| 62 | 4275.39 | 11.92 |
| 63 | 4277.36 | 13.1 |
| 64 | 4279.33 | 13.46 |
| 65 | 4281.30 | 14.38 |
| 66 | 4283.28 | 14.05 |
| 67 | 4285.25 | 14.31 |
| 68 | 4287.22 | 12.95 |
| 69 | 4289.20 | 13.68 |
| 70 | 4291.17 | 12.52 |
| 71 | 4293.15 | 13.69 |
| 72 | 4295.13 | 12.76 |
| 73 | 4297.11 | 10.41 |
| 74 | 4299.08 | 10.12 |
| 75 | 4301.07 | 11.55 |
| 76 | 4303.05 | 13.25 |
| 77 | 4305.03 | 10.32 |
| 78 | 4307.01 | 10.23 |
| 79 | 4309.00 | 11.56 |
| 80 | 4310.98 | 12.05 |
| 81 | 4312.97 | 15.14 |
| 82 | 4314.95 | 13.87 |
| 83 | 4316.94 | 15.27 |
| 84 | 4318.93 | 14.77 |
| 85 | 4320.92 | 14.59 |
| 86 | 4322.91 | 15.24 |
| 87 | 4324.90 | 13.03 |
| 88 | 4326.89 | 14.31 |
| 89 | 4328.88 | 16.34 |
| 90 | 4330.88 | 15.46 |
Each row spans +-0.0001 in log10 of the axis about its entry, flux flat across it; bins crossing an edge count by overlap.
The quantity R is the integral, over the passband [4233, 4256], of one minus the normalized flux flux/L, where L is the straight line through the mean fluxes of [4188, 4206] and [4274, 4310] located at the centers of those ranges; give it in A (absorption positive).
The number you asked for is -3.49 A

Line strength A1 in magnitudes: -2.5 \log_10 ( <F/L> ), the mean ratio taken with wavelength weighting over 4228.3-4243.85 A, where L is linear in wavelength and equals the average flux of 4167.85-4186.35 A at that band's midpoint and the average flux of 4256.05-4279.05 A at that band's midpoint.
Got -0.07 mag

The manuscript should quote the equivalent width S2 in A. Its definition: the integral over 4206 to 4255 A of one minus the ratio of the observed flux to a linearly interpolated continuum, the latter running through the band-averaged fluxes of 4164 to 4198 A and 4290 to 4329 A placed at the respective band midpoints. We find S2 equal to -4.8 A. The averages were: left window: 12.5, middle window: 13.9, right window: 13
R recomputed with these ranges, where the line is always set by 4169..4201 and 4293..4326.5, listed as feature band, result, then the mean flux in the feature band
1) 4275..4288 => -0.8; 13.5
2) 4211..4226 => -1.3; 13.6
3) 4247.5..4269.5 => -2.3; 14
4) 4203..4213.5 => -1.0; 13.7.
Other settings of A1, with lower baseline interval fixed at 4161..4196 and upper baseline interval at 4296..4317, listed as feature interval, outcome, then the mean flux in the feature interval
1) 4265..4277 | -0.07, 13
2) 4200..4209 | -0.07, 13.2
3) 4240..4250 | -0.18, 14.5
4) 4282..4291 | -0.13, 13.7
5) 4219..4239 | -0.11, 13.6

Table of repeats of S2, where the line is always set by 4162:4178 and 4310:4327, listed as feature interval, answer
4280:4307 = 2.78 A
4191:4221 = -0.17 A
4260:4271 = -0.23 A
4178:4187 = 0.14 A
